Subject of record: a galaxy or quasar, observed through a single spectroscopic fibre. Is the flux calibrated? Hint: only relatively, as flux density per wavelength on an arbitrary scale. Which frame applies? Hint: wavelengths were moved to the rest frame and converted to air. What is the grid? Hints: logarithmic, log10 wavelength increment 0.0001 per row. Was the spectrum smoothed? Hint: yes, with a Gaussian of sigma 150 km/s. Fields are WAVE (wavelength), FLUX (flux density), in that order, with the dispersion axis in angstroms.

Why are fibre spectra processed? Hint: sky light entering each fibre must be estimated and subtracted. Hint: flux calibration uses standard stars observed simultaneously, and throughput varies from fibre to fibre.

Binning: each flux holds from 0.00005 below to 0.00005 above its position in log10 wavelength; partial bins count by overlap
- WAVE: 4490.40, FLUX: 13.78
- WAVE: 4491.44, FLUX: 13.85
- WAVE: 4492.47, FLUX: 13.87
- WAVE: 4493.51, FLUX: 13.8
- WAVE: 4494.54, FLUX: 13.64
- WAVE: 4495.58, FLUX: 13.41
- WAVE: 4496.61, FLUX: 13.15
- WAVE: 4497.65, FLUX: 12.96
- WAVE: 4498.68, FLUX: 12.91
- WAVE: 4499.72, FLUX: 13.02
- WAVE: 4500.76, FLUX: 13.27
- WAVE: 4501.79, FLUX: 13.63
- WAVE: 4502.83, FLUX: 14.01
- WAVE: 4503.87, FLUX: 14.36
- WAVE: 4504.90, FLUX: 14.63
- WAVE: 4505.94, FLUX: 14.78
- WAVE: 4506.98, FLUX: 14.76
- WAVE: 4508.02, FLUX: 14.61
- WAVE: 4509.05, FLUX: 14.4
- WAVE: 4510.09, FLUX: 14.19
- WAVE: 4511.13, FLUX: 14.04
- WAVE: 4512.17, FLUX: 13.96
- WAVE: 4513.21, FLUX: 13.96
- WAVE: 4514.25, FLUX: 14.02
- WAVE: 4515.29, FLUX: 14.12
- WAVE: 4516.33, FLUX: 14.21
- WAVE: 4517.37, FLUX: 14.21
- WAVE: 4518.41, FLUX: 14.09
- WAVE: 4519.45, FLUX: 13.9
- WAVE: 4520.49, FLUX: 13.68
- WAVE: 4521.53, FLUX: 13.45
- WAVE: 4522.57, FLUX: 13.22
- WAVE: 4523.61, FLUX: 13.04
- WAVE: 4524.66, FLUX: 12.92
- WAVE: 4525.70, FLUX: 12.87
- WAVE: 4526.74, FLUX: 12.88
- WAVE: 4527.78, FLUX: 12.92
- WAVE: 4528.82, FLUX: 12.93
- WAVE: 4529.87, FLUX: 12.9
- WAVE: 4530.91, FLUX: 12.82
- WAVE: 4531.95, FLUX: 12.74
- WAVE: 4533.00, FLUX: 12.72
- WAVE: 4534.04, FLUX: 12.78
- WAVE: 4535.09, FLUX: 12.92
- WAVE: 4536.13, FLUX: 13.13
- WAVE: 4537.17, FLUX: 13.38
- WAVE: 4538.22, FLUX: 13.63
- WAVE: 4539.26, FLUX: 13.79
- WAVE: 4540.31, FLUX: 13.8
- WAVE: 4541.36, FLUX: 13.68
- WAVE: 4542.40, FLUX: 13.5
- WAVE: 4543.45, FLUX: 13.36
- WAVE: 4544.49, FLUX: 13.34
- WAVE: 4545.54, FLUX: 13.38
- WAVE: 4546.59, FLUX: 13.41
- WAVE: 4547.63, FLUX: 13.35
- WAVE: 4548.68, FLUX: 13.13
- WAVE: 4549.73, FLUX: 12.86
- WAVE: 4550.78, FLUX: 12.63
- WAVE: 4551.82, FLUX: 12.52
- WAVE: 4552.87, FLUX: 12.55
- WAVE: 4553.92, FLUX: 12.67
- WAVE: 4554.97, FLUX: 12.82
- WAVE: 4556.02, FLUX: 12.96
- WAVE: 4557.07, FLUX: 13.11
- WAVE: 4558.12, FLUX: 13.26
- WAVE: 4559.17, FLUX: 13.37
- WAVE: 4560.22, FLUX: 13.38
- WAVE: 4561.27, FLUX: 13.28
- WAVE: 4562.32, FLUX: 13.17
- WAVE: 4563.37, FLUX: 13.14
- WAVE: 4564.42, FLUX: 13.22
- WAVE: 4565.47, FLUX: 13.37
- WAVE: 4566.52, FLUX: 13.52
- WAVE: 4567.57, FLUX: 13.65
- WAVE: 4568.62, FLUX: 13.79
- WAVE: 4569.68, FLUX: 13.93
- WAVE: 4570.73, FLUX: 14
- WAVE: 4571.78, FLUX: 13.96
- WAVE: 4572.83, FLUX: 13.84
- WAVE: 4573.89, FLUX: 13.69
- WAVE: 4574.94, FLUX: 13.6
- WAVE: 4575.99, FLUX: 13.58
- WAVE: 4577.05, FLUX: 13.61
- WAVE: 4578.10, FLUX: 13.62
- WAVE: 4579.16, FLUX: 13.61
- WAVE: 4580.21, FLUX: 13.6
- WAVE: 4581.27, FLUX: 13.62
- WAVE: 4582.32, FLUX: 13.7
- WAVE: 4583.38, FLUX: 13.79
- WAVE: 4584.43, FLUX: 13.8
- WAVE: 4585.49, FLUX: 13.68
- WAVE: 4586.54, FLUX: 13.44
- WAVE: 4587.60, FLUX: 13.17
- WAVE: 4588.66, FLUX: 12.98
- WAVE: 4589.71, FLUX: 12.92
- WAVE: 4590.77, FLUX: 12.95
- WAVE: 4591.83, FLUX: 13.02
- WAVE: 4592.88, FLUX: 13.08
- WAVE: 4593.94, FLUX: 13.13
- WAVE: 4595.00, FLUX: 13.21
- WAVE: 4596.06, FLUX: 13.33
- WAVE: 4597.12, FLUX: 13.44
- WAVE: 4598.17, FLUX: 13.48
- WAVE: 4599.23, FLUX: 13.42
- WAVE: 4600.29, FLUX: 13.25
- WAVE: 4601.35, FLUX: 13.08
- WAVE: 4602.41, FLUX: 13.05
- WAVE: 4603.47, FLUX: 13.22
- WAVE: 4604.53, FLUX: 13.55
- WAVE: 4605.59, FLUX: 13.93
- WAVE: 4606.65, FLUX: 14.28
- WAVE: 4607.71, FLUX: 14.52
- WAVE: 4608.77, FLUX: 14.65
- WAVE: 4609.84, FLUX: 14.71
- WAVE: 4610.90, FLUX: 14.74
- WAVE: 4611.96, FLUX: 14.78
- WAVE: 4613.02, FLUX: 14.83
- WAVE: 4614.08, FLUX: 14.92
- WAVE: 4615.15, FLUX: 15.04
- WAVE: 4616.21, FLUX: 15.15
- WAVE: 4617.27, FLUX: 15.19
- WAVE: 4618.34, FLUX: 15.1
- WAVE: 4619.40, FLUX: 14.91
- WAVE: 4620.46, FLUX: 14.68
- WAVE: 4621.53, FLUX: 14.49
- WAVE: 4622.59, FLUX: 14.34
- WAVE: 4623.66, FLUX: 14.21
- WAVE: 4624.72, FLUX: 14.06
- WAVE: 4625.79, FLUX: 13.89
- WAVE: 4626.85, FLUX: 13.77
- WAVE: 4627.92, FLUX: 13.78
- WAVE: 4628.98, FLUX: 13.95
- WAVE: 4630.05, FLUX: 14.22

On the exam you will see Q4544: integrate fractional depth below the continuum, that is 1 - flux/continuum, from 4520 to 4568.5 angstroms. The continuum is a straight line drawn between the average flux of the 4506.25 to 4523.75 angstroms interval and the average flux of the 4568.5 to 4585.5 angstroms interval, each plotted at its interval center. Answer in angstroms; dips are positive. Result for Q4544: 2.5 angstroms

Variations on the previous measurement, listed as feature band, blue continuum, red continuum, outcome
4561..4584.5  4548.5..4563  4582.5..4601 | -0.9 angstroms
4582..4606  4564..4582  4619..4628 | 1.0 angstroms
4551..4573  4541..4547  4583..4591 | 0.2 angstroms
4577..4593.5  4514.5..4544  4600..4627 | 0.7 angstroms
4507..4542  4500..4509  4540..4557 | 0.5 angstroms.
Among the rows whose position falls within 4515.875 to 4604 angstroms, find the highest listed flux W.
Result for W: 14.21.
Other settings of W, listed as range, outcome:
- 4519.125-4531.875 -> 13.9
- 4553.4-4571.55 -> 14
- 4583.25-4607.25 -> 14.28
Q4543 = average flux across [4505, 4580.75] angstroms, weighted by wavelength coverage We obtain 13.5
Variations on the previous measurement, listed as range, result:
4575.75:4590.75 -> 13.5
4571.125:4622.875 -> 13.9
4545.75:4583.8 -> 13.4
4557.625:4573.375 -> 13.5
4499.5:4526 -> 13.9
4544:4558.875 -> 13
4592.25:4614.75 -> 13.8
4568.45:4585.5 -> 13.7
